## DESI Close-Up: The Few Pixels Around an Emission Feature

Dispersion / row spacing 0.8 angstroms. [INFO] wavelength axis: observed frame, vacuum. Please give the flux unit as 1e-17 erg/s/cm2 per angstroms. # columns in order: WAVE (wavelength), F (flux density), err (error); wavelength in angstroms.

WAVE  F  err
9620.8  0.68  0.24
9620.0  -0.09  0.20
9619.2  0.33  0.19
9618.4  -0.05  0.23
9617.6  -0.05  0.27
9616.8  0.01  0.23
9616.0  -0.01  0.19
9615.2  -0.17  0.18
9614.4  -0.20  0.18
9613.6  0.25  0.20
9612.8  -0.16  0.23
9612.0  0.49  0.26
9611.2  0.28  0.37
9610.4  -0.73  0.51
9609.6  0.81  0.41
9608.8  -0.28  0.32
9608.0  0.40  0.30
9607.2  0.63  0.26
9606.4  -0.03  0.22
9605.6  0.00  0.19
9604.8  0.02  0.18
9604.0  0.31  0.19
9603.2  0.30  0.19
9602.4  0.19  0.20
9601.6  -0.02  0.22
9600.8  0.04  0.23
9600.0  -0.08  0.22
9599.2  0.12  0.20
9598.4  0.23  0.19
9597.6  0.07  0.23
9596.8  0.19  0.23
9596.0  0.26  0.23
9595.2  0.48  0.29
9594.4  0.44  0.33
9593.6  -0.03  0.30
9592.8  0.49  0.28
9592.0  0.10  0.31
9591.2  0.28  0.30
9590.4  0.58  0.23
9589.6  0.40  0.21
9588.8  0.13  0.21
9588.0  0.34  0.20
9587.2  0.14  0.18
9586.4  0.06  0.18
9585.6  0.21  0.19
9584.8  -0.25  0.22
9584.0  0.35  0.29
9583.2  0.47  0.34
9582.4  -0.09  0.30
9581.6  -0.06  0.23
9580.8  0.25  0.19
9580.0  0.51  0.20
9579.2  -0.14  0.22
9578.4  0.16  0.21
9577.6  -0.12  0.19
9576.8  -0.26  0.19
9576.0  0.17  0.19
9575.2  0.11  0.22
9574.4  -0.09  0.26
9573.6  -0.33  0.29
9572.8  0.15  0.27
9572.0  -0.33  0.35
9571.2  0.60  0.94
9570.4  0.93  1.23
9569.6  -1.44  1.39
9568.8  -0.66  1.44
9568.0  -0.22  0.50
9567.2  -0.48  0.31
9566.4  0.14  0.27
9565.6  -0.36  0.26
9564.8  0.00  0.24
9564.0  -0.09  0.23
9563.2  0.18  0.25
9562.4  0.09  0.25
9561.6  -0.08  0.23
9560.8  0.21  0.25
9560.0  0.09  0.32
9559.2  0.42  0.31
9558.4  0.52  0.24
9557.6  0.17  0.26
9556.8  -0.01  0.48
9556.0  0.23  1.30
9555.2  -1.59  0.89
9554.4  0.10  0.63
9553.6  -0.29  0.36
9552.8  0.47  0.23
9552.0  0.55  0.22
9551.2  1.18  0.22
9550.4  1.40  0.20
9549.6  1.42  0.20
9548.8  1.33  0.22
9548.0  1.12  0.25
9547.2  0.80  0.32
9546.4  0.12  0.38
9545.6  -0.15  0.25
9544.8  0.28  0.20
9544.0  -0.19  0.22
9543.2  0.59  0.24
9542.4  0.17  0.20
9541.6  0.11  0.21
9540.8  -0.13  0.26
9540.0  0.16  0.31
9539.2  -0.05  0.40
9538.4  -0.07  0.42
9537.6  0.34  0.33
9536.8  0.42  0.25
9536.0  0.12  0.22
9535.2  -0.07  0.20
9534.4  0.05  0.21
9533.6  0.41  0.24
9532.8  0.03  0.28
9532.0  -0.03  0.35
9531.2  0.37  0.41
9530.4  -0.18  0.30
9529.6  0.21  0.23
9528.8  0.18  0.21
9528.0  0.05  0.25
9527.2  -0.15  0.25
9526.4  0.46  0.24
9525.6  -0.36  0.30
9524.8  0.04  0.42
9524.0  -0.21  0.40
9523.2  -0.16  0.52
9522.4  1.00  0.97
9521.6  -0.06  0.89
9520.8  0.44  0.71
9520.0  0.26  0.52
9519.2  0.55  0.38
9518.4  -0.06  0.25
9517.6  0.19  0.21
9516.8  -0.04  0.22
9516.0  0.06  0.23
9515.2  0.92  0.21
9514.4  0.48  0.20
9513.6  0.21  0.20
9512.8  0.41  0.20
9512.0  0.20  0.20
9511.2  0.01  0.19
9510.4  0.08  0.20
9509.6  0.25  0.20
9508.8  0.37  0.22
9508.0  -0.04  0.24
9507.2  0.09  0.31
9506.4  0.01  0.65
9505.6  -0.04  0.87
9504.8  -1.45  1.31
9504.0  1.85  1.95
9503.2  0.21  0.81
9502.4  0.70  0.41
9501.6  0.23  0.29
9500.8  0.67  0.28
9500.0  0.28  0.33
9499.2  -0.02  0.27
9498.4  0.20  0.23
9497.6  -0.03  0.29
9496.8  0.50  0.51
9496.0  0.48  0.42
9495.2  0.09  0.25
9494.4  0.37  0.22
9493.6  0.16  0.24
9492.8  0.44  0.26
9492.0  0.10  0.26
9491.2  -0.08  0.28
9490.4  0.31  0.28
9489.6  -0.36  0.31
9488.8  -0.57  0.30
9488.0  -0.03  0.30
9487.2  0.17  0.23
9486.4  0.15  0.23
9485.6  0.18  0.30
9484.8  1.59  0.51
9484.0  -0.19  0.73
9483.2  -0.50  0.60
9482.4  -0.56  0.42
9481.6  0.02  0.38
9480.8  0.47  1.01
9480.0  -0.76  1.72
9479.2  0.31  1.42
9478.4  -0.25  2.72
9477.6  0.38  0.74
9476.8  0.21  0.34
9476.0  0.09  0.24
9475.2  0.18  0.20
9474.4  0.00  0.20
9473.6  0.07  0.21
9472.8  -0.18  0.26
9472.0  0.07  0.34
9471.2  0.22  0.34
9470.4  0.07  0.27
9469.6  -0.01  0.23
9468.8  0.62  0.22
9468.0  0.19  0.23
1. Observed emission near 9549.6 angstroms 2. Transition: H-beta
